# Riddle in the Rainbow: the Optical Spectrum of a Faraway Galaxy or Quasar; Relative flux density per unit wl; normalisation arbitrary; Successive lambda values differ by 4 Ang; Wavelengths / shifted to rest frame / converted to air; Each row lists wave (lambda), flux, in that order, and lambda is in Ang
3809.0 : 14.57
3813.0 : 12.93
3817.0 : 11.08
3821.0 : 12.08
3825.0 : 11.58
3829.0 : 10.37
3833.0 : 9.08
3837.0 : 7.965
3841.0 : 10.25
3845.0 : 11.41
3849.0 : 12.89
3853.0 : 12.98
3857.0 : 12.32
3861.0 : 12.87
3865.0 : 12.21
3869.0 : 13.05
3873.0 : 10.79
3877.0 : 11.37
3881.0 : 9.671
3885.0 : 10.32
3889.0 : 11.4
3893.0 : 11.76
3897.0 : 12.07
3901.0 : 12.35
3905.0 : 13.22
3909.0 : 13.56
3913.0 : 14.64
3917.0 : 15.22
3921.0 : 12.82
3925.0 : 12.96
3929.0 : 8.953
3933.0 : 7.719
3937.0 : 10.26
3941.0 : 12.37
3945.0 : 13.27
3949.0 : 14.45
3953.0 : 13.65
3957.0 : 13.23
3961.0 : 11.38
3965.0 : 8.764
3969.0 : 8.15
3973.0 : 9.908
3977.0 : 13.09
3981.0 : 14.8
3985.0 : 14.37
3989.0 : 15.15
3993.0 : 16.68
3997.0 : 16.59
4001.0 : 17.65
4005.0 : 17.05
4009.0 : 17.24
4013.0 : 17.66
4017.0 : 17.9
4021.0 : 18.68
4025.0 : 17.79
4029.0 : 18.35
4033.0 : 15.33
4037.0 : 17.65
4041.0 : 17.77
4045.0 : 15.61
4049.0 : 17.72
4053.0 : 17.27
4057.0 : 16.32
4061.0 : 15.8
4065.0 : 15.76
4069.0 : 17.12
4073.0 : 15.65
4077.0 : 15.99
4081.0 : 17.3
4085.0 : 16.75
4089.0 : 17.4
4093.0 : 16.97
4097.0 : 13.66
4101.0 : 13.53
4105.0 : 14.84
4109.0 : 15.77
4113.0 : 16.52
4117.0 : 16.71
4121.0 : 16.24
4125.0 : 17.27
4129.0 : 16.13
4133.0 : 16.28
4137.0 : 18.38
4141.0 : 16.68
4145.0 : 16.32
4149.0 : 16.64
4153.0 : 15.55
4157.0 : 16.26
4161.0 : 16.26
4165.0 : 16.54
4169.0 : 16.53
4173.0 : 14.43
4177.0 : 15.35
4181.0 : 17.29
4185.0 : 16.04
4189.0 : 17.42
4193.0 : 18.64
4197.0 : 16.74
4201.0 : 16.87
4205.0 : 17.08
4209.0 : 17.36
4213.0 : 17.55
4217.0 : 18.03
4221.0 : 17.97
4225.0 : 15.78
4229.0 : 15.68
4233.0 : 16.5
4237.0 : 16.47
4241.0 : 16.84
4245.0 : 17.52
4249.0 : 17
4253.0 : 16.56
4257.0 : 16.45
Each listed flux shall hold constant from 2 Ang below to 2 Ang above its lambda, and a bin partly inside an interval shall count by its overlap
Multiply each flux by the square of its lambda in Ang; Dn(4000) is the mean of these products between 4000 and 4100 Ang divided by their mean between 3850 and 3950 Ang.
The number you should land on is 1.50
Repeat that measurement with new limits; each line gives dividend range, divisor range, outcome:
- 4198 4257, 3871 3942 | 1.69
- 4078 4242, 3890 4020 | 1.36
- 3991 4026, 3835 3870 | 1.61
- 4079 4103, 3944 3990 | 1.36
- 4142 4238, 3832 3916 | 1.65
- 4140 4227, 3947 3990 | 1.50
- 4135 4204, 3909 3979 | 1.56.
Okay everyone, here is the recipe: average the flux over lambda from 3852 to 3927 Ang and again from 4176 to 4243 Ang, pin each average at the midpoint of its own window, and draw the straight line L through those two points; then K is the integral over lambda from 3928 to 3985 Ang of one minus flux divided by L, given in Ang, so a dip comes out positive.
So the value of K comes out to 7.60 Ang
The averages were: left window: 12.4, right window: 16.9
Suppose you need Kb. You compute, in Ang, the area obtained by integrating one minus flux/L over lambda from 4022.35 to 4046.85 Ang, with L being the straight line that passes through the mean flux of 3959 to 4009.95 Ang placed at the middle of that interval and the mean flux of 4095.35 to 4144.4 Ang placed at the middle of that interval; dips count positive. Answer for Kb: -4.2 Ang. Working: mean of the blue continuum 13.8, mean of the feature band 17.1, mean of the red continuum 16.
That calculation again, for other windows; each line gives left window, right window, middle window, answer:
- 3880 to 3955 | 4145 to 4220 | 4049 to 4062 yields -1.9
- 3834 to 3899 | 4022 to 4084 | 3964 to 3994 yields 4.3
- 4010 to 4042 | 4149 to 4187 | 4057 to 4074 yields 1.0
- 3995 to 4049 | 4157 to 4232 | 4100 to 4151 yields 2.0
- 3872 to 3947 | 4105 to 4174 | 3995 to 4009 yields -3.5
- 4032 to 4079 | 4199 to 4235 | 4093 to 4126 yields 2.1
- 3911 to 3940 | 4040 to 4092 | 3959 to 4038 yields -4.2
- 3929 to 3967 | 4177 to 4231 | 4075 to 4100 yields -2.9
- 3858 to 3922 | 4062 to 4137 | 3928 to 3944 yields 3.7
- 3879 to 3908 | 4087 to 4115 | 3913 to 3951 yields 0.6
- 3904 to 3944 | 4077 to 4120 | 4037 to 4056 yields -2.9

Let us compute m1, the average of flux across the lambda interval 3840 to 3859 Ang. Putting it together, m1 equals 12.1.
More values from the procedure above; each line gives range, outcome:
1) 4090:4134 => 15.8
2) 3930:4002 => 12.7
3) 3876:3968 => 11.9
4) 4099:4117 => 15.3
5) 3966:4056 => 15.9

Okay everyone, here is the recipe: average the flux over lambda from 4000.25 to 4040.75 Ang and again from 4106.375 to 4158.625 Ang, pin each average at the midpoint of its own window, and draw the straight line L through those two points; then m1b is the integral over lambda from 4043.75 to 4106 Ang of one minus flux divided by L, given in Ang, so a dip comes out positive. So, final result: 3.31 Ang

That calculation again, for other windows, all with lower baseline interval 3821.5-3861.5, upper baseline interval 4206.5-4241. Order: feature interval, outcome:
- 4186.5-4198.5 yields -0.8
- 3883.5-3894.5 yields 0.6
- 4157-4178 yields 0.2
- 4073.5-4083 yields -1.1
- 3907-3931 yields -1.4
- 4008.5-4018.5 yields -2.8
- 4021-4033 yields -3.2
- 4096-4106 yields 0.7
